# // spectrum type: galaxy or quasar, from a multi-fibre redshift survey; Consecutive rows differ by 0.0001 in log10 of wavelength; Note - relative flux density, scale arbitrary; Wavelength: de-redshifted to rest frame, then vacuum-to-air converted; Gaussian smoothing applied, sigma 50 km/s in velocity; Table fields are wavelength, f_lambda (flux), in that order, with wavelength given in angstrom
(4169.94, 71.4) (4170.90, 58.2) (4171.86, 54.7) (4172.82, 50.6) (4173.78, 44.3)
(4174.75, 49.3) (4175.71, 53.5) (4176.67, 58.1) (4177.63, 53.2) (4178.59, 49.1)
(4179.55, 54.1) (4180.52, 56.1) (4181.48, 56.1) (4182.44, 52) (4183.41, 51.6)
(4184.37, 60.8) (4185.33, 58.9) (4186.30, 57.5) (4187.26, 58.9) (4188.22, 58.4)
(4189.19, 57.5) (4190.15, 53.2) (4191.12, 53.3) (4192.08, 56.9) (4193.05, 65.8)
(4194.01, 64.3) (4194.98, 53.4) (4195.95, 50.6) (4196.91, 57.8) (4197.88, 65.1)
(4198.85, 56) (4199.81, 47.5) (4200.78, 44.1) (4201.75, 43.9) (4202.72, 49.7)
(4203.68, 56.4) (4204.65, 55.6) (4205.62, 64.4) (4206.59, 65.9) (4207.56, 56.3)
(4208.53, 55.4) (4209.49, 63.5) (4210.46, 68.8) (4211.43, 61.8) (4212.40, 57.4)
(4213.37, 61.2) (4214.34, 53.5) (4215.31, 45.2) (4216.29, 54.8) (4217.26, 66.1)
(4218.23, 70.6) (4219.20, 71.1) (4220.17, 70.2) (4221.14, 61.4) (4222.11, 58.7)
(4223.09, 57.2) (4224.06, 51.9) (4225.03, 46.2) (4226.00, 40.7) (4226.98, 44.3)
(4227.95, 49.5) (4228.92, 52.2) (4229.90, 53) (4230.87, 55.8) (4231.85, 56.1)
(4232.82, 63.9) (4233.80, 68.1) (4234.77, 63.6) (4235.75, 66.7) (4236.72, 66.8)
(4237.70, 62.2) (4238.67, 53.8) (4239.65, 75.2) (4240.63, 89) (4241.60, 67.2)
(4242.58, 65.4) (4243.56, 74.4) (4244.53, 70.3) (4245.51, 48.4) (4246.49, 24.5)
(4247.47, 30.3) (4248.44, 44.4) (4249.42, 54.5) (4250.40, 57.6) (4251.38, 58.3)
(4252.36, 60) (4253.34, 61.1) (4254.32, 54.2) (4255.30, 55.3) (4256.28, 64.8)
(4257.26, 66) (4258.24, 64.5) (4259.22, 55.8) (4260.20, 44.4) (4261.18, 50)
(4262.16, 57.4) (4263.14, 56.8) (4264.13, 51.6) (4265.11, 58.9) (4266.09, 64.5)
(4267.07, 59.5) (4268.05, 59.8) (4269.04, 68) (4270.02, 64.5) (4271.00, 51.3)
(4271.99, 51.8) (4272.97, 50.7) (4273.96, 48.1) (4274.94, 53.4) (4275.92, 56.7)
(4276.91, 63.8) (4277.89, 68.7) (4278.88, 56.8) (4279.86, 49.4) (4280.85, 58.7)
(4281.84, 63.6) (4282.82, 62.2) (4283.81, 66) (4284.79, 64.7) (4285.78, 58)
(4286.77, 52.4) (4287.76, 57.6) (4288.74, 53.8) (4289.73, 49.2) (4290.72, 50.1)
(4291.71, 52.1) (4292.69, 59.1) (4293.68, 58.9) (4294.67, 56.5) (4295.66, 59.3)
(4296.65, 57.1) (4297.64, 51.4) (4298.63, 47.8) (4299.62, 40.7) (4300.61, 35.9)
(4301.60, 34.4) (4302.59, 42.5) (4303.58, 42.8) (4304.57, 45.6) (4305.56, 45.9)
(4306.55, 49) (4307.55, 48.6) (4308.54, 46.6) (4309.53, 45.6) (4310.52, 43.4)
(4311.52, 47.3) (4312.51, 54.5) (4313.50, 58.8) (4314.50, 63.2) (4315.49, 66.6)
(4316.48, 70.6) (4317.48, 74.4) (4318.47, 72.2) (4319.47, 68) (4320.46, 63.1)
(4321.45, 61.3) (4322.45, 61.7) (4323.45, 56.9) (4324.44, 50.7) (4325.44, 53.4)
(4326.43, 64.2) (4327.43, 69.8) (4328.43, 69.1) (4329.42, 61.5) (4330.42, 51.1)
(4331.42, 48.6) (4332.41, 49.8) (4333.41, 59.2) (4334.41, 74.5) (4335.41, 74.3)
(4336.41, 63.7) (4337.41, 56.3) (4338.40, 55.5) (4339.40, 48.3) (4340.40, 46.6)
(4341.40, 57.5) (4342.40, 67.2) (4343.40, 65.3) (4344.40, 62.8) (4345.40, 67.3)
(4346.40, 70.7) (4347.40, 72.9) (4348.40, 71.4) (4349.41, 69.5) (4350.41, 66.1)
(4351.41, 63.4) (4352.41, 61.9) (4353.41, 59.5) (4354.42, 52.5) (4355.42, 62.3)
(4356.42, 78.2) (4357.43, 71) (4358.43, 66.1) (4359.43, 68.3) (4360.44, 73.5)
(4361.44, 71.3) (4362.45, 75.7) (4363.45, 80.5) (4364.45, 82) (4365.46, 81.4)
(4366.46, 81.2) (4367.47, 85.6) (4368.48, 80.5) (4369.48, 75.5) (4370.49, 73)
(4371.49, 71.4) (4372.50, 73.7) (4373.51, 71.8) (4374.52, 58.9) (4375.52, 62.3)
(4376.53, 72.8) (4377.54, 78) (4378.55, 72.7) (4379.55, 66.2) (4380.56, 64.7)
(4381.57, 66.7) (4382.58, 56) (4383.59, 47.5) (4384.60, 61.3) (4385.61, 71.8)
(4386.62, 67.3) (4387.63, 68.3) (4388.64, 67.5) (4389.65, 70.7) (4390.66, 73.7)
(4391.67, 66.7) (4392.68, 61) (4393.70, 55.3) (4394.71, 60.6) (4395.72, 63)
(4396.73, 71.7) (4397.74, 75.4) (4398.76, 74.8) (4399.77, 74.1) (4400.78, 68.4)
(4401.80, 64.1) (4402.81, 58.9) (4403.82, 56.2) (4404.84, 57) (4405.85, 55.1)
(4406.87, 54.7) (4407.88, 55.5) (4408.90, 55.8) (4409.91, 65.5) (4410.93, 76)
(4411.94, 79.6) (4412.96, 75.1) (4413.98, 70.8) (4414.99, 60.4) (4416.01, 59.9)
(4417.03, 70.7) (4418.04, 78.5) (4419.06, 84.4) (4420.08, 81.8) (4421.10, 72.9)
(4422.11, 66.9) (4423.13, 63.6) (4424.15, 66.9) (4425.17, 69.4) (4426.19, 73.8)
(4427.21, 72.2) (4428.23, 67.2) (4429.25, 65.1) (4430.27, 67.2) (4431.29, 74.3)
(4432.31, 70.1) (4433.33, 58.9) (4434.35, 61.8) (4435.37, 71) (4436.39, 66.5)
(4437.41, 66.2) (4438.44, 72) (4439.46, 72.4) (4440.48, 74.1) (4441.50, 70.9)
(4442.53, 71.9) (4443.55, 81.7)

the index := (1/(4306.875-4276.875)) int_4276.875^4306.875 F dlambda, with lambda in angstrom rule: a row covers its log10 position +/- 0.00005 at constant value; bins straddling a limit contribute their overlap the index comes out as 53.2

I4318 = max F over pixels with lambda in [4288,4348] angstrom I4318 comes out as 74.5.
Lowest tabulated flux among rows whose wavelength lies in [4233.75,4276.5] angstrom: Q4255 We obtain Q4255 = 24.5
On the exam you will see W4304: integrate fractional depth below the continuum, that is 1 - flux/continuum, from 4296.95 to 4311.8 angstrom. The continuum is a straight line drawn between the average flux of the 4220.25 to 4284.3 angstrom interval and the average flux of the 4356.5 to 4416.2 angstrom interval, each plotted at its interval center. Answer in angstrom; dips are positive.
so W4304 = 4.1 angstrom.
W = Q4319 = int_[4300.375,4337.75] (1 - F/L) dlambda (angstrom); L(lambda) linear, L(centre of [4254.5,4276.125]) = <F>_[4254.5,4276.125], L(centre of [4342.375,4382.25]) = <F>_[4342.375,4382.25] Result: 4.6 angstrom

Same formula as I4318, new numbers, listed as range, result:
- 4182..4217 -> 68.8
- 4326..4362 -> 78.2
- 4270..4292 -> 68.7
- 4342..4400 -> 85.6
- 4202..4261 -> 89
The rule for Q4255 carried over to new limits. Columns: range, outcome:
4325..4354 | 46.6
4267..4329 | 34.4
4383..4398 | 47.5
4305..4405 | 43.4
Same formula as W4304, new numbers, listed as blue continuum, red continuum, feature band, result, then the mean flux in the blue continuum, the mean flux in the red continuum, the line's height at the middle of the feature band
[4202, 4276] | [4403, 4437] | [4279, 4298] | 1.1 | 58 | 67.3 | 60.5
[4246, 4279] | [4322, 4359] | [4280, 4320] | 3.0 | 55.5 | 62.2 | 58.7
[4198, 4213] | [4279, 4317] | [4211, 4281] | -3.6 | 56.7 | 52.9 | 55.1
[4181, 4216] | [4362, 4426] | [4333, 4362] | 0.5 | 56.6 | 68.7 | 65.9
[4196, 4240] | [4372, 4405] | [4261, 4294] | 1.8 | 57.9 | 66.1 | 60.8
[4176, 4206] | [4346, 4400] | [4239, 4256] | 0.4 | 55.5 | 69.2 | 59.7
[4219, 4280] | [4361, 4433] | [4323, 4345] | 1.6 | 57.8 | 68.8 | 64.1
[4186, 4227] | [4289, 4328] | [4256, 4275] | -0.5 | 57.2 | 54.4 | 55.6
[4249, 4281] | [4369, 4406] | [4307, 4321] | 0.5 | 57.5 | 66.4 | 61.1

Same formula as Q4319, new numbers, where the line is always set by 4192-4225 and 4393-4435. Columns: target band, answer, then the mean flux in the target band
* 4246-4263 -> 2.0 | 53.2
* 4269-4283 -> 0.8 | 57.4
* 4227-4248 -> 0.0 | 59.5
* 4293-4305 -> 2.7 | 47.9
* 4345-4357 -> -0.4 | 66.3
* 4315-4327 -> -0.1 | 63.6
